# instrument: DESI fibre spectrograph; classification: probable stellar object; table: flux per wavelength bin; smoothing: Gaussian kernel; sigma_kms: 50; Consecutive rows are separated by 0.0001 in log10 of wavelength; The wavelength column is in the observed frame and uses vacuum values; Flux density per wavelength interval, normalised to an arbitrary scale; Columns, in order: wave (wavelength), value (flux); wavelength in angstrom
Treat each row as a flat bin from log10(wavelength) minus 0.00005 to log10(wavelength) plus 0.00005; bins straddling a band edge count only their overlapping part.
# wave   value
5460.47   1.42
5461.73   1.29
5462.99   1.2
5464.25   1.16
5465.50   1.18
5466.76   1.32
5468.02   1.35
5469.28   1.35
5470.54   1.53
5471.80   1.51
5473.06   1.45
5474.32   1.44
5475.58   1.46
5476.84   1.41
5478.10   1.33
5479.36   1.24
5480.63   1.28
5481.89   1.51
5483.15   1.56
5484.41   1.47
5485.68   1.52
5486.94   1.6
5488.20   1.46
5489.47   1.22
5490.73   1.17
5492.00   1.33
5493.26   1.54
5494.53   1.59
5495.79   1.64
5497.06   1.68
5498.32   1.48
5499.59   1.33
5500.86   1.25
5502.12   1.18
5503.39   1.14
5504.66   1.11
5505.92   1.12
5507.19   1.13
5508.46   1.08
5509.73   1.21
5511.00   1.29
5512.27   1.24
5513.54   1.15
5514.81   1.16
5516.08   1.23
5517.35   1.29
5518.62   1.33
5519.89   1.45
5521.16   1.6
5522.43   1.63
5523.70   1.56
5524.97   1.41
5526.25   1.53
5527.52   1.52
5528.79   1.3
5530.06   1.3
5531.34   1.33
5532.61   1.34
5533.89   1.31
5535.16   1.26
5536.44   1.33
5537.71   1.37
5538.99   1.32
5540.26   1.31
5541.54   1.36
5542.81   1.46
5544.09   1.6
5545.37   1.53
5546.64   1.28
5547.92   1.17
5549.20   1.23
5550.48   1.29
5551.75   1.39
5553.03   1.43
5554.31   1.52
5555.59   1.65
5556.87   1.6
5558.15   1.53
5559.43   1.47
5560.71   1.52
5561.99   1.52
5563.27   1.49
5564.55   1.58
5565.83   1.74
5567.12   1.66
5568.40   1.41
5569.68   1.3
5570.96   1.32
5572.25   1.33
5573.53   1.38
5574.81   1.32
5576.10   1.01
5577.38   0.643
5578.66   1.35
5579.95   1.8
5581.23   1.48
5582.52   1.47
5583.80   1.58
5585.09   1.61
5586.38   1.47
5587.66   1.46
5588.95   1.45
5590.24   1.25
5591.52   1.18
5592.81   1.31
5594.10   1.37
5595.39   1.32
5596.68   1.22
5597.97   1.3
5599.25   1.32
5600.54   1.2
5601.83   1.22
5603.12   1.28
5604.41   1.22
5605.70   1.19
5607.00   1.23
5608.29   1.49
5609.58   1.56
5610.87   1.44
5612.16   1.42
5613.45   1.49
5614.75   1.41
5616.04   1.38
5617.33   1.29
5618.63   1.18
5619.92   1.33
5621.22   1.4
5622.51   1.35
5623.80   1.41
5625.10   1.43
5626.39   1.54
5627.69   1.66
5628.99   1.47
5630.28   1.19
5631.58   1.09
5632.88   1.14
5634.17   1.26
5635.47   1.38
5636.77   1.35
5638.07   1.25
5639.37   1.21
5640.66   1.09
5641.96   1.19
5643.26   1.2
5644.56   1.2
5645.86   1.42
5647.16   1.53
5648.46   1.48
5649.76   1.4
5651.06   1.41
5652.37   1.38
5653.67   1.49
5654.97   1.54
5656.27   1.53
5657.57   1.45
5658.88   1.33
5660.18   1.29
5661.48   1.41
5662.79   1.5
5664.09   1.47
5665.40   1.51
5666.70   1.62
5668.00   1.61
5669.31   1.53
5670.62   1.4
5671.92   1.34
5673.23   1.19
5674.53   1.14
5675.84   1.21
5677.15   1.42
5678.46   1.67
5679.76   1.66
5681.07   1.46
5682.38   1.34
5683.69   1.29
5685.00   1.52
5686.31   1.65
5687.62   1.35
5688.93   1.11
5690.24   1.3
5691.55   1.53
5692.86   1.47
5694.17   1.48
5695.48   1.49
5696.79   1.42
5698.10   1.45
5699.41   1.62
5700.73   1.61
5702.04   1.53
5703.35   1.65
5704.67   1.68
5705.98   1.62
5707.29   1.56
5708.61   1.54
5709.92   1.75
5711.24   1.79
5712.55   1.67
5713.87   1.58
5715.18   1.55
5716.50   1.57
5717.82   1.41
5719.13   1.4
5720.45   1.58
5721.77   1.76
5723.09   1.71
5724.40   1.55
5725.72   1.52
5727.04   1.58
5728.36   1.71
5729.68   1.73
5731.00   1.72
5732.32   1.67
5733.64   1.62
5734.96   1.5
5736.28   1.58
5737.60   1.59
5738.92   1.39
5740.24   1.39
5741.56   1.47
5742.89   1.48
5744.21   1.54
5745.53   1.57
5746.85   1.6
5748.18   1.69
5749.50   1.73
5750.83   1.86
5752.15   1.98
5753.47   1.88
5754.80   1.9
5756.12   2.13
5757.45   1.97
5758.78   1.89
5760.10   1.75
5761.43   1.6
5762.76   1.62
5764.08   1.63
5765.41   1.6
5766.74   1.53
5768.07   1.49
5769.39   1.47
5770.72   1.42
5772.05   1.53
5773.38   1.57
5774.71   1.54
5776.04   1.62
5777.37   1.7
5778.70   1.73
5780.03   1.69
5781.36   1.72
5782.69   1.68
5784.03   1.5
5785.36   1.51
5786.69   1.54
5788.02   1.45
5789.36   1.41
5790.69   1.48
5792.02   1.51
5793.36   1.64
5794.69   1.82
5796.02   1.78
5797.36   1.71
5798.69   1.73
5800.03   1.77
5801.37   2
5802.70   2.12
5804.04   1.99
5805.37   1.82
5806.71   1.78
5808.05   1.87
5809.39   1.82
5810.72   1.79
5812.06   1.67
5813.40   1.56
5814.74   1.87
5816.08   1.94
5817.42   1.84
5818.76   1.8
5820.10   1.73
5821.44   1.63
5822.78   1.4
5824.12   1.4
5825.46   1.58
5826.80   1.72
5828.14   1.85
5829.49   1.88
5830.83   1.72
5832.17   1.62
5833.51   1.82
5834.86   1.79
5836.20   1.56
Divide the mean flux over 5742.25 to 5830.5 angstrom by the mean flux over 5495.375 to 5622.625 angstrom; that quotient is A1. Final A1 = 1.24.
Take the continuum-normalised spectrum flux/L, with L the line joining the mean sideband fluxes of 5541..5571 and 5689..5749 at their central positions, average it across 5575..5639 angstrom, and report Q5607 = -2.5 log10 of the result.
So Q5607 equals 0.12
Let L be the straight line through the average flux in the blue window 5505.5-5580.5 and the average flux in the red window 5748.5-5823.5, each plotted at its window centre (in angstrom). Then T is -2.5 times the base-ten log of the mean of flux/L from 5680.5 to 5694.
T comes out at 0.12 mag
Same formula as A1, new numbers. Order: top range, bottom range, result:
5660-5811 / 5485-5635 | 1.17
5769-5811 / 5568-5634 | 1.25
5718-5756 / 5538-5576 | 1.14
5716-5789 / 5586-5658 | 1.21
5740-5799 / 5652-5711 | 1.12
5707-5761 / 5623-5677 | 1.21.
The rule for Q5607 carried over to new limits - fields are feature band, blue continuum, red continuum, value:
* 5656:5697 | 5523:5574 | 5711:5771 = 0.10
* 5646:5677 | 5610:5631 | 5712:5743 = 0.03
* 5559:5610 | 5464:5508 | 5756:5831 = 0.08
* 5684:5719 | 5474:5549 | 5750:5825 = 0.05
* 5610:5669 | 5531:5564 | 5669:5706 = 0.04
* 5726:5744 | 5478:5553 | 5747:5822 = 0.05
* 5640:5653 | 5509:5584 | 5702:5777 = 0.14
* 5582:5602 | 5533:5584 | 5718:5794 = 0.06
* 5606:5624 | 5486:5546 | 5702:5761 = 0.09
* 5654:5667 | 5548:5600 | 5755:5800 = 0.03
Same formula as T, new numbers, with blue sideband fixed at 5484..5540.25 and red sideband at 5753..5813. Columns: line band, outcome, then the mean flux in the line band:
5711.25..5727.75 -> 0.02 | 1.58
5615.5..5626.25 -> 0.10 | 1.36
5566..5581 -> 0.07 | 1.34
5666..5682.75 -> 0.09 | 1.43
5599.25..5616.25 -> 0.10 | 1.35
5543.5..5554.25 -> 0.02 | 1.37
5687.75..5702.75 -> 0.09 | 1.45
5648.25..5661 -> 0.08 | 1.43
